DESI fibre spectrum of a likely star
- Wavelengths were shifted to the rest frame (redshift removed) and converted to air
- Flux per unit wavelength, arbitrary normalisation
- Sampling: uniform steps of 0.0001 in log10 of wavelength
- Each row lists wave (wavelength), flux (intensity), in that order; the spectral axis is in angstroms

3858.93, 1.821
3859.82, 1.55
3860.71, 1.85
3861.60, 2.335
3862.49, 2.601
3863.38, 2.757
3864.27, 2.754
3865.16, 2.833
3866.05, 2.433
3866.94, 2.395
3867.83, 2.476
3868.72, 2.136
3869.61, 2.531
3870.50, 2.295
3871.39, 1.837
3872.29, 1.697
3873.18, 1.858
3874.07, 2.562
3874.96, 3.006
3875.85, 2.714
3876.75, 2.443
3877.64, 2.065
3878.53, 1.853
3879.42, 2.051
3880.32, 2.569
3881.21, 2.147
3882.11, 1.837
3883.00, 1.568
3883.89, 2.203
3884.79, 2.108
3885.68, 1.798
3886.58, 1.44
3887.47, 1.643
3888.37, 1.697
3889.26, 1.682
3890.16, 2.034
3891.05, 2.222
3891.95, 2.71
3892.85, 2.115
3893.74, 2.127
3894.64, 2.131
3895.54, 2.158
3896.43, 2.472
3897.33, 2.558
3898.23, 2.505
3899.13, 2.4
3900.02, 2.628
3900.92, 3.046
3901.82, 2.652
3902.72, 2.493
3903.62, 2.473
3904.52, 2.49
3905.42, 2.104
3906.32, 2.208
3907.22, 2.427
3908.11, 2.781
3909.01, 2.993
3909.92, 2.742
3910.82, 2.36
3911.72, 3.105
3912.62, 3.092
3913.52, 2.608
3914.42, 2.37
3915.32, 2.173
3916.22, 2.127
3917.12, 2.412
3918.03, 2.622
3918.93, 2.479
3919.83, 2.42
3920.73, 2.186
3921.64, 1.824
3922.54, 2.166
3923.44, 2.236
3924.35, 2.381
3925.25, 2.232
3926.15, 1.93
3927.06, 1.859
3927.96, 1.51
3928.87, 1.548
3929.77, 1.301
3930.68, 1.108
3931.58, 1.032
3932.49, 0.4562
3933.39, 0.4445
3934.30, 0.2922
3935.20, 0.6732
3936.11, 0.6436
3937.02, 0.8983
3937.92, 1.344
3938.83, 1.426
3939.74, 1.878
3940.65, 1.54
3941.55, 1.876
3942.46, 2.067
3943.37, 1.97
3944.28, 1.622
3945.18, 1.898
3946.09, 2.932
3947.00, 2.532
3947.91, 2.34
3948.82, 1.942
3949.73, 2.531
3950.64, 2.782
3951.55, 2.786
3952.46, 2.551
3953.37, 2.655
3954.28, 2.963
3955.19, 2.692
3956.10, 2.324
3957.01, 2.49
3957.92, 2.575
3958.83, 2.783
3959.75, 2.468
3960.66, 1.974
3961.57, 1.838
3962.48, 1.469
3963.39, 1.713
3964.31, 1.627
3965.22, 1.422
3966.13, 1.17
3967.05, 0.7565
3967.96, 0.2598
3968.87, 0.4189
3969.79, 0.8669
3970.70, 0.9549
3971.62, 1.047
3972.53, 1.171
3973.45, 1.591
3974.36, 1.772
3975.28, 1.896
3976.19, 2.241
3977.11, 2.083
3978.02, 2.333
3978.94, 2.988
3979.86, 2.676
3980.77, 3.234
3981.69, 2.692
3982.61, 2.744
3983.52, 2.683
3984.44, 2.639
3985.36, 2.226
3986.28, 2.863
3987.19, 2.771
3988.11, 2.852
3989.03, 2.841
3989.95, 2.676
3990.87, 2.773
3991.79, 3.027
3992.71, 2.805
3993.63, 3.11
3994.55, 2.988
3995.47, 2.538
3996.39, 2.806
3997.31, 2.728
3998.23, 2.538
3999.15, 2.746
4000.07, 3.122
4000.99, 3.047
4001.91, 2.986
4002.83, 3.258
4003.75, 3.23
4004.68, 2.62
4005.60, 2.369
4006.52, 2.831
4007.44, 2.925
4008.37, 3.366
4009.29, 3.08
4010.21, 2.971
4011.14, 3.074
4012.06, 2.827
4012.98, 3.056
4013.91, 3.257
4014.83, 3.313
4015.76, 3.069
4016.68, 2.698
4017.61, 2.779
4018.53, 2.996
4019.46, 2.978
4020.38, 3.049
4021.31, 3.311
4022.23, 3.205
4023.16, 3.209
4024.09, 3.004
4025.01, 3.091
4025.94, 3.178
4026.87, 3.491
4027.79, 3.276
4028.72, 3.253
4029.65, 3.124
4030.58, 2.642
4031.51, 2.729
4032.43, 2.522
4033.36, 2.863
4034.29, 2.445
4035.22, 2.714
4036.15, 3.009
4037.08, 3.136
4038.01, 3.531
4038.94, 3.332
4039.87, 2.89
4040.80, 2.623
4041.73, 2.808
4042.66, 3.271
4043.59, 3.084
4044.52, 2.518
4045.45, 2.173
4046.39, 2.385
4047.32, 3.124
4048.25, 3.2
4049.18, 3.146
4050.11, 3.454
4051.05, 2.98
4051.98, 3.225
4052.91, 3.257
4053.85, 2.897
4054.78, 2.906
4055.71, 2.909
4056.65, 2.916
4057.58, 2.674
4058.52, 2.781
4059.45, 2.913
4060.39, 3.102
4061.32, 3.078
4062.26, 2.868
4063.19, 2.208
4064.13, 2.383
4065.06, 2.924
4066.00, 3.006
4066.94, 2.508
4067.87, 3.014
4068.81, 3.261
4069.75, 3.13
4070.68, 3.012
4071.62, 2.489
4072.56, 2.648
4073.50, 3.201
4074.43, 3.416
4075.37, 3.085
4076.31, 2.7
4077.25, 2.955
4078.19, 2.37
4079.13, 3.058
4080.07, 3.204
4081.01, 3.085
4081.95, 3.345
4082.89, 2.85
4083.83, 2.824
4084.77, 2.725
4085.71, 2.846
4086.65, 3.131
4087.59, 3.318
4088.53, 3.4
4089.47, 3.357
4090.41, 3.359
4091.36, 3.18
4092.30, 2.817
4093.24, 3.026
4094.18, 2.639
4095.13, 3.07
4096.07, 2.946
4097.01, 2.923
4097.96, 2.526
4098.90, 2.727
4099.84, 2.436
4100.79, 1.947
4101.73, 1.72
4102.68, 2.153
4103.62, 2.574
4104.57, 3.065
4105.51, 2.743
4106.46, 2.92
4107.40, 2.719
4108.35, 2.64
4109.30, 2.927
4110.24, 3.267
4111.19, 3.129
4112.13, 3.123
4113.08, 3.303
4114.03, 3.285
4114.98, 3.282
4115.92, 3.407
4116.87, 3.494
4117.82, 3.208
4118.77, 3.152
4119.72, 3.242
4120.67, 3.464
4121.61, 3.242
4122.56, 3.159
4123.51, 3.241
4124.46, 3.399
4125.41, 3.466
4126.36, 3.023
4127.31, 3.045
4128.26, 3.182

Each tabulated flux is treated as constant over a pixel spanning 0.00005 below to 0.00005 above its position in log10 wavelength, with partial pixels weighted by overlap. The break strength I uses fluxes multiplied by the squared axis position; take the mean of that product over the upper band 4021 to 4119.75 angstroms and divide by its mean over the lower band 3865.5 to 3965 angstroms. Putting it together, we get 1.5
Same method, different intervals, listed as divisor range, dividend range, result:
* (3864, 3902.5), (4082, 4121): 1.47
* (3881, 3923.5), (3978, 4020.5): 1.31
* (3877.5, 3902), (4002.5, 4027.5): 1.51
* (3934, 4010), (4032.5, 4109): 1.35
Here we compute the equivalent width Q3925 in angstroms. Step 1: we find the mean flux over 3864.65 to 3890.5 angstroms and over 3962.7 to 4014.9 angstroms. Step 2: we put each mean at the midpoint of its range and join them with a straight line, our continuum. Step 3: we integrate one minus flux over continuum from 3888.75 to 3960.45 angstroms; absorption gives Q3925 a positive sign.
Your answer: 3.45 angstroms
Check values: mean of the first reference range 2.14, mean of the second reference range 2.42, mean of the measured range 2.15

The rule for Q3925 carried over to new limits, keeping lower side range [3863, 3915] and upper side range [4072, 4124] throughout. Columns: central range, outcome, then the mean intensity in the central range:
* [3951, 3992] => 7.1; 2.14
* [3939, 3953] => 1.7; 2.2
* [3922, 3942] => 8.6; 1.4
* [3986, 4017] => -2.8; 2.92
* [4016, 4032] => -1.8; 3.06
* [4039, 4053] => -0.6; 2.95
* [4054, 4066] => 0.2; 2.82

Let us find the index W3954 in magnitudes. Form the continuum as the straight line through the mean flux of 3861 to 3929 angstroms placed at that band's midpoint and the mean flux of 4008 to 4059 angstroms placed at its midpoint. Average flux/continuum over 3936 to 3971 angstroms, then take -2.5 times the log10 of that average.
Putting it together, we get 0.34 mag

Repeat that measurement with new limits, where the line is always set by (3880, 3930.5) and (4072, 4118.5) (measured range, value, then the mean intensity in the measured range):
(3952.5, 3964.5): 0.064 mag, 2.3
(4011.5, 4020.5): -0.136 mag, 3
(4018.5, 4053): -0.107 mag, 3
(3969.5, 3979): 0.429 mag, 1.68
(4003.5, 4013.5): -0.122 mag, 2.93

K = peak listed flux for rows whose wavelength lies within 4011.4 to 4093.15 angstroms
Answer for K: 3.531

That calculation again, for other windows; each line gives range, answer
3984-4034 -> 3.491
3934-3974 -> 2.963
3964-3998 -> 3.234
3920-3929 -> 2.381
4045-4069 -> 3.454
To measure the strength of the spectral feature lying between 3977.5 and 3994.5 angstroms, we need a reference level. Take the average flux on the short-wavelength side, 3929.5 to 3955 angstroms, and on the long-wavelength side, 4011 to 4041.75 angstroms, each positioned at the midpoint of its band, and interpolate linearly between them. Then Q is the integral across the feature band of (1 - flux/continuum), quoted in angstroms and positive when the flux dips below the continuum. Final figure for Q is -2.6 angstroms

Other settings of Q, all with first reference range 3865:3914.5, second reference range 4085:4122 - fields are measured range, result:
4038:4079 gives -1.2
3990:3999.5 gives -0.6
